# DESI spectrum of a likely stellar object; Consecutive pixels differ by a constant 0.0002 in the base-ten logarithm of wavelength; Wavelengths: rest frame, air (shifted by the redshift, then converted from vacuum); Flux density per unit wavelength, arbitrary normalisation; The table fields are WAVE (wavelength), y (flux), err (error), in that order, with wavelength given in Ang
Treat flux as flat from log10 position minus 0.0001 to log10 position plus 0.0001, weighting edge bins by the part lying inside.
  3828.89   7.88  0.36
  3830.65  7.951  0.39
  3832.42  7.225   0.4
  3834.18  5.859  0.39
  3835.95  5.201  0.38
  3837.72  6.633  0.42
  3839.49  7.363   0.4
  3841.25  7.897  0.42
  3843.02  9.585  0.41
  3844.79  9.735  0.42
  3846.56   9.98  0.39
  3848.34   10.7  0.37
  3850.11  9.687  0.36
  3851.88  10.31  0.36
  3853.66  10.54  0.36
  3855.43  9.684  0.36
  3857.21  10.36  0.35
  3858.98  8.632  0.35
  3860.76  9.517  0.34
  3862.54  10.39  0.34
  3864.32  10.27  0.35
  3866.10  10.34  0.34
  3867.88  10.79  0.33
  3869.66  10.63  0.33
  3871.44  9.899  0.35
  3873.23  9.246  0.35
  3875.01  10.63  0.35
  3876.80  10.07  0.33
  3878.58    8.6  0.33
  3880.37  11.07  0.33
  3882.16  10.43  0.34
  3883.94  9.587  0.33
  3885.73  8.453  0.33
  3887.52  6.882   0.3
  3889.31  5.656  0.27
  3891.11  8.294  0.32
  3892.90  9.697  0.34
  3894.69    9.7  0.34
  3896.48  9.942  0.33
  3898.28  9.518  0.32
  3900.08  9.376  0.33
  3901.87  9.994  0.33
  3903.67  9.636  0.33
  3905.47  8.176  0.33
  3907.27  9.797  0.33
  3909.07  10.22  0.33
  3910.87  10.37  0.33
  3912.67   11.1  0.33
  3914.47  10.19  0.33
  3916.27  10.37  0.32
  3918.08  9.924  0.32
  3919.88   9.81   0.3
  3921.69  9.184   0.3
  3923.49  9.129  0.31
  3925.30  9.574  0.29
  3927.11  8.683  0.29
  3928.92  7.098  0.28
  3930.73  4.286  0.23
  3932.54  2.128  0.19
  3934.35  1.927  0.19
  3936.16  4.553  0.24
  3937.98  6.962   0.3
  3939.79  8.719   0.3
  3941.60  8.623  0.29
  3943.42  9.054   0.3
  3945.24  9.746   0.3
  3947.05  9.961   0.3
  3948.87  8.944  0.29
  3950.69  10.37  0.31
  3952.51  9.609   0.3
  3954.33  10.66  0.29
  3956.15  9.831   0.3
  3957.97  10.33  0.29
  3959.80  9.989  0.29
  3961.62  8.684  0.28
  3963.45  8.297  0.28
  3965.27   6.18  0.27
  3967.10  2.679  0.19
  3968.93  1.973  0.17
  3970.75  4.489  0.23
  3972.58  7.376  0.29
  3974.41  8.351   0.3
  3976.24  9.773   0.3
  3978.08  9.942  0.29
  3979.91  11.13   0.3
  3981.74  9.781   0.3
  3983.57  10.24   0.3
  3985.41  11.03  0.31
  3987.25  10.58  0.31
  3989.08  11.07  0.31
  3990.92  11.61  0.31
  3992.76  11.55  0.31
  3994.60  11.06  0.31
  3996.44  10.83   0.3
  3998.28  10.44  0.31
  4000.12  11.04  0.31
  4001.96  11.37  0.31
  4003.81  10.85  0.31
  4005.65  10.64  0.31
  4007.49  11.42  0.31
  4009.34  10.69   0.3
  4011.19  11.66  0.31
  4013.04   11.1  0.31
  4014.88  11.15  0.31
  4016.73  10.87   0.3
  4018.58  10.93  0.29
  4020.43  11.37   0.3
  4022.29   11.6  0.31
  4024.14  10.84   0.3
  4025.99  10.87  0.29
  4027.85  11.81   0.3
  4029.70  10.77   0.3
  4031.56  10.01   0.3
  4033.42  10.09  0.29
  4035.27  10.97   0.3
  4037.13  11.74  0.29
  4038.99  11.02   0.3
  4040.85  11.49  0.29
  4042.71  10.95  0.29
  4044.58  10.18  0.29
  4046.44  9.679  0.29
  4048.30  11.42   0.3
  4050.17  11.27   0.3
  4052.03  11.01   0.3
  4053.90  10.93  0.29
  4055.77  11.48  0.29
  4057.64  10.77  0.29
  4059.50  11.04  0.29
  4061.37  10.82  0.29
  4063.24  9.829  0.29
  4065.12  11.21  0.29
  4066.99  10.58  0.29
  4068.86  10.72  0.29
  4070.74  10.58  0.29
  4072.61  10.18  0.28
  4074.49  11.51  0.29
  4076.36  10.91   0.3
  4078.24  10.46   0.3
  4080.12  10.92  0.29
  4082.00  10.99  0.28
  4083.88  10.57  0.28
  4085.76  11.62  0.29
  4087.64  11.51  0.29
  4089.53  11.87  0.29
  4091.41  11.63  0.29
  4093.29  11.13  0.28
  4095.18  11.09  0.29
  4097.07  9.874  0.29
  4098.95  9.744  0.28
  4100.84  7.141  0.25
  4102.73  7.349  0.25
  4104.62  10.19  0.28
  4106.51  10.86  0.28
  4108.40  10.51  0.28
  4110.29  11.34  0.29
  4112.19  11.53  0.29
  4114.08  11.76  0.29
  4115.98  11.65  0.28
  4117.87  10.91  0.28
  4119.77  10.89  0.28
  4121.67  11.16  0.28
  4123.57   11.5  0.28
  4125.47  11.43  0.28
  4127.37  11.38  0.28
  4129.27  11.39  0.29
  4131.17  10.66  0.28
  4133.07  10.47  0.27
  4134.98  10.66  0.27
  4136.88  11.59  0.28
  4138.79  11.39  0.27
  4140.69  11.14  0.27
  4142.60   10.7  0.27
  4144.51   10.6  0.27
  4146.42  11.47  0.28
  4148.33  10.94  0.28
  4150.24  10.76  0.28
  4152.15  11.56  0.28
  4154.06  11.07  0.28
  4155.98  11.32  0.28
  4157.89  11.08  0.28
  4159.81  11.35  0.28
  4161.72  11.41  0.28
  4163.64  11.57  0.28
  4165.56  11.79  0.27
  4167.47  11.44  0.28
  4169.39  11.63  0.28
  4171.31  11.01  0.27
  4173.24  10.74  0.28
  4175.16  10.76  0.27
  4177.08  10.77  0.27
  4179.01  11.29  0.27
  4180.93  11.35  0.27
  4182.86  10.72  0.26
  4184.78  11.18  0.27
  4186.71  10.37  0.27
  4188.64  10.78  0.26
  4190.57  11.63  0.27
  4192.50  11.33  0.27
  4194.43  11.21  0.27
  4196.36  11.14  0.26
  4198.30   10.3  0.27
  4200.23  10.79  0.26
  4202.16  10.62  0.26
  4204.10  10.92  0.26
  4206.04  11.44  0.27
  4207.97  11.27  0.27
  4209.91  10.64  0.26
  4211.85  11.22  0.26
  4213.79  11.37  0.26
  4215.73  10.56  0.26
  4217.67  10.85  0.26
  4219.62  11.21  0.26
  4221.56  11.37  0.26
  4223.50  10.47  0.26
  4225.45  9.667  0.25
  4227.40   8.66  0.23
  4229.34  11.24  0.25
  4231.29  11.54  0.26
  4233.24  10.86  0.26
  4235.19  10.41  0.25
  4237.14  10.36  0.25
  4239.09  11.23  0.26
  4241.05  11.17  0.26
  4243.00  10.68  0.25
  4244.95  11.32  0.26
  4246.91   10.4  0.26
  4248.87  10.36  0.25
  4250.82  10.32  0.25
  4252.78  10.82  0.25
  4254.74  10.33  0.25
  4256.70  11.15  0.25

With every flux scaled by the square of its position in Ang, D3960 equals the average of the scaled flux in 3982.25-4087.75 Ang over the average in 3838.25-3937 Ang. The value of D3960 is 1.3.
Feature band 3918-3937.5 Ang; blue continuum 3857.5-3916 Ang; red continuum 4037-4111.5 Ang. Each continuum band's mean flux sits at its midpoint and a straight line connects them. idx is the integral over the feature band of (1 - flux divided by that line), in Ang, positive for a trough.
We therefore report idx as 6.0 Ang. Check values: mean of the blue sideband 9.61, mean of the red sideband 10.7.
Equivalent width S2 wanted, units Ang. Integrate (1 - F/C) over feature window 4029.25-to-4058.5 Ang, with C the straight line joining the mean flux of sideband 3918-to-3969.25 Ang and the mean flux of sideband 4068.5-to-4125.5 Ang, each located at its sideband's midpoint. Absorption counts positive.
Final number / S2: -3.35 Ang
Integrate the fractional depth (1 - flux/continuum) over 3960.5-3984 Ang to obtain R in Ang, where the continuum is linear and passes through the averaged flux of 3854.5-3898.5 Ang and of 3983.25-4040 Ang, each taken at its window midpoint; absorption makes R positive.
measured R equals 6.70 Ang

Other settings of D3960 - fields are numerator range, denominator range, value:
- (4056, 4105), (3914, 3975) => 1.44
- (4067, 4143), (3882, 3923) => 1.28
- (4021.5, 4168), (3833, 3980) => 1.37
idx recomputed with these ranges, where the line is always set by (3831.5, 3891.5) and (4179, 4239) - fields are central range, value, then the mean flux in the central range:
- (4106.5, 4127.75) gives -1.7 Ang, 11.3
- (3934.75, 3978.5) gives 7.1 Ang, 8.03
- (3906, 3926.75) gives -1.1 Ang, 9.9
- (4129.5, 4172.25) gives -2.4 Ang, 11.2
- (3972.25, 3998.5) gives -1.7 Ang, 10.4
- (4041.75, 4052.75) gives -0.8 Ang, 10.7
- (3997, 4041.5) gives -5.0 Ang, 11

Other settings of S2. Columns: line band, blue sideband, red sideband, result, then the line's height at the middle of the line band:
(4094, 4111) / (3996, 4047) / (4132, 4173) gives 2.0 Ang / 11.1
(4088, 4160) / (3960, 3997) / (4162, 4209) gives -3.1 Ang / 10.4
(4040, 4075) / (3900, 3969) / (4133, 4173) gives -2.9 Ang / 9.98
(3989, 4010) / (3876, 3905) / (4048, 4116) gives -2.1 Ang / 10.1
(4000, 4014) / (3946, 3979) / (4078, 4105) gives -3.3 Ang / 8.96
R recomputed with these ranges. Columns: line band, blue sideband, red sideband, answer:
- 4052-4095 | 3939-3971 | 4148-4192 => -4.8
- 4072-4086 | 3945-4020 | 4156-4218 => -0.7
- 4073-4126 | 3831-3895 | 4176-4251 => -2.5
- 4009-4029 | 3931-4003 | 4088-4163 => -3.7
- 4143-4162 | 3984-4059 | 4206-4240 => -0.5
